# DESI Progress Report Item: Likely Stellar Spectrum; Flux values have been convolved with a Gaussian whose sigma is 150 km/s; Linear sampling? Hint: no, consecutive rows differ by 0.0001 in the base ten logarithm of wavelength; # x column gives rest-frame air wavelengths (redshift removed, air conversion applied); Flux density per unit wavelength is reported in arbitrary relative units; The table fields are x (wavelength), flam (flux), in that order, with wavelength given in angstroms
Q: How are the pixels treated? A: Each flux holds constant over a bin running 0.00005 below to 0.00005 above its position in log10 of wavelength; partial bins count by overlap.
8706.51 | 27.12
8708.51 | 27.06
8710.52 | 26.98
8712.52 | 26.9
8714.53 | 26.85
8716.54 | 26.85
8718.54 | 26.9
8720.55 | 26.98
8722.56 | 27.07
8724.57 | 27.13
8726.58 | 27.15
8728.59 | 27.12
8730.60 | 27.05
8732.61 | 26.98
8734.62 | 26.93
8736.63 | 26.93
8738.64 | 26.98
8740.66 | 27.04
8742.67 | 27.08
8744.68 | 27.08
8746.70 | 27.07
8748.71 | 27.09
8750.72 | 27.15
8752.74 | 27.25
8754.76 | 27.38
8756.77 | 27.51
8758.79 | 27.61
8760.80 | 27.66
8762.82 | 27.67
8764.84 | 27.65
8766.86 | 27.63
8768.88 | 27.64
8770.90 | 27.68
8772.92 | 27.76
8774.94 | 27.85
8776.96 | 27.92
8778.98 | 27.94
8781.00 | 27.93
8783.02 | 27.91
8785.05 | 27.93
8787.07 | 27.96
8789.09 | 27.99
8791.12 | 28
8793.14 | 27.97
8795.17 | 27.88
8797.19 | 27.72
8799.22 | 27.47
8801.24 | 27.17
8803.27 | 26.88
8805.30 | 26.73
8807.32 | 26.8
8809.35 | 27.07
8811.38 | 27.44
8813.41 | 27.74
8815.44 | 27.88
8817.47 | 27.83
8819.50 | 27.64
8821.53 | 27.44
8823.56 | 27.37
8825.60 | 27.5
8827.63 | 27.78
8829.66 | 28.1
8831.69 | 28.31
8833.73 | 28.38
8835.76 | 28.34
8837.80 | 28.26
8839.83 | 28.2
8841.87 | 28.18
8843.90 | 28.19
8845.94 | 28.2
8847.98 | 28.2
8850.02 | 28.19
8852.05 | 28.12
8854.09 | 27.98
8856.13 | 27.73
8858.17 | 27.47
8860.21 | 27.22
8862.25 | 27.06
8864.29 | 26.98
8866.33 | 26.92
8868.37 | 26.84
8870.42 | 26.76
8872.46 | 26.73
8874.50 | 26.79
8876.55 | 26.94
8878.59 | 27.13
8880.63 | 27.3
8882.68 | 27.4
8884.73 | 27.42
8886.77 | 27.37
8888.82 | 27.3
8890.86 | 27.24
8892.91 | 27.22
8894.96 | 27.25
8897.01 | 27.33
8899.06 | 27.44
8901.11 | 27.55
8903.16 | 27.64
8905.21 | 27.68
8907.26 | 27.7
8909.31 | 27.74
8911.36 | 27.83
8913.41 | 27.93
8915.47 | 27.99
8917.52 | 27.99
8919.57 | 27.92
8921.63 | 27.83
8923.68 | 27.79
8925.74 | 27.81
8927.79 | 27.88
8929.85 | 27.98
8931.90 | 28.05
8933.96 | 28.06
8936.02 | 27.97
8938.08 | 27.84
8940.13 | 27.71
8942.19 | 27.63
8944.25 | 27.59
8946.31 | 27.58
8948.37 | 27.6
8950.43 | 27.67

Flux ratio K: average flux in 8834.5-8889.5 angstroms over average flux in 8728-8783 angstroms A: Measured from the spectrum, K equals 1.0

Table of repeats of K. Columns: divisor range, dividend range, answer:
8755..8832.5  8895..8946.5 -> 1.00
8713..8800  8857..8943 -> 1.00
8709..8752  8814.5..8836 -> 1.03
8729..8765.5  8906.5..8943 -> 1.02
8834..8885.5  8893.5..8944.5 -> 1.01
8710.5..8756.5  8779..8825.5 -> 1.02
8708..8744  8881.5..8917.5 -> 1.02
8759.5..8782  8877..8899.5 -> 0.98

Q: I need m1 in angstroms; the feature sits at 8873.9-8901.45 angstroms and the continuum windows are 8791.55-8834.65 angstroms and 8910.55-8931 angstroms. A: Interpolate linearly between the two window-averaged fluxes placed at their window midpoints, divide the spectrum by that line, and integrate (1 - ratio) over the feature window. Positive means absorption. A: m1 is 0.5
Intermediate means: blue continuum 27.6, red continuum 27.9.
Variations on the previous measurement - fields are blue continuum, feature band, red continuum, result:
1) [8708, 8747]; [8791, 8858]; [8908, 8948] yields -0.89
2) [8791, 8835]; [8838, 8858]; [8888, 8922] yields -0.35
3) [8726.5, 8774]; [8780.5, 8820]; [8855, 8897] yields -0.51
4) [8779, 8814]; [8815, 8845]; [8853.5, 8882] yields -0.66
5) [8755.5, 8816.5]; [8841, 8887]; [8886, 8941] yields 0.40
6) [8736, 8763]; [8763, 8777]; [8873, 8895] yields -0.25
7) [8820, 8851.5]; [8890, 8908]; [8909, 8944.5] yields 0.31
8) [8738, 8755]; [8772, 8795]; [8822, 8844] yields -0.35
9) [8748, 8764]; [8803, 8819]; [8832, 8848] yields 0.36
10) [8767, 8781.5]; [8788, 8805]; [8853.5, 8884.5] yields 0.03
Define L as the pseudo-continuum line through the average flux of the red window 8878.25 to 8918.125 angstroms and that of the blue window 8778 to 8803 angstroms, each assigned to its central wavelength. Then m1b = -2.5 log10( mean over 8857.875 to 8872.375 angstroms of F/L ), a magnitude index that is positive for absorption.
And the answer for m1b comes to 0.02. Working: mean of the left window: 27.8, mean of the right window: 27.5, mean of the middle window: 27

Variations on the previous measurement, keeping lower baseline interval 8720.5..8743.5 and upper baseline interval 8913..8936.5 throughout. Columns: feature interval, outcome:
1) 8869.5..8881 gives 0.03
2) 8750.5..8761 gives -0.01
